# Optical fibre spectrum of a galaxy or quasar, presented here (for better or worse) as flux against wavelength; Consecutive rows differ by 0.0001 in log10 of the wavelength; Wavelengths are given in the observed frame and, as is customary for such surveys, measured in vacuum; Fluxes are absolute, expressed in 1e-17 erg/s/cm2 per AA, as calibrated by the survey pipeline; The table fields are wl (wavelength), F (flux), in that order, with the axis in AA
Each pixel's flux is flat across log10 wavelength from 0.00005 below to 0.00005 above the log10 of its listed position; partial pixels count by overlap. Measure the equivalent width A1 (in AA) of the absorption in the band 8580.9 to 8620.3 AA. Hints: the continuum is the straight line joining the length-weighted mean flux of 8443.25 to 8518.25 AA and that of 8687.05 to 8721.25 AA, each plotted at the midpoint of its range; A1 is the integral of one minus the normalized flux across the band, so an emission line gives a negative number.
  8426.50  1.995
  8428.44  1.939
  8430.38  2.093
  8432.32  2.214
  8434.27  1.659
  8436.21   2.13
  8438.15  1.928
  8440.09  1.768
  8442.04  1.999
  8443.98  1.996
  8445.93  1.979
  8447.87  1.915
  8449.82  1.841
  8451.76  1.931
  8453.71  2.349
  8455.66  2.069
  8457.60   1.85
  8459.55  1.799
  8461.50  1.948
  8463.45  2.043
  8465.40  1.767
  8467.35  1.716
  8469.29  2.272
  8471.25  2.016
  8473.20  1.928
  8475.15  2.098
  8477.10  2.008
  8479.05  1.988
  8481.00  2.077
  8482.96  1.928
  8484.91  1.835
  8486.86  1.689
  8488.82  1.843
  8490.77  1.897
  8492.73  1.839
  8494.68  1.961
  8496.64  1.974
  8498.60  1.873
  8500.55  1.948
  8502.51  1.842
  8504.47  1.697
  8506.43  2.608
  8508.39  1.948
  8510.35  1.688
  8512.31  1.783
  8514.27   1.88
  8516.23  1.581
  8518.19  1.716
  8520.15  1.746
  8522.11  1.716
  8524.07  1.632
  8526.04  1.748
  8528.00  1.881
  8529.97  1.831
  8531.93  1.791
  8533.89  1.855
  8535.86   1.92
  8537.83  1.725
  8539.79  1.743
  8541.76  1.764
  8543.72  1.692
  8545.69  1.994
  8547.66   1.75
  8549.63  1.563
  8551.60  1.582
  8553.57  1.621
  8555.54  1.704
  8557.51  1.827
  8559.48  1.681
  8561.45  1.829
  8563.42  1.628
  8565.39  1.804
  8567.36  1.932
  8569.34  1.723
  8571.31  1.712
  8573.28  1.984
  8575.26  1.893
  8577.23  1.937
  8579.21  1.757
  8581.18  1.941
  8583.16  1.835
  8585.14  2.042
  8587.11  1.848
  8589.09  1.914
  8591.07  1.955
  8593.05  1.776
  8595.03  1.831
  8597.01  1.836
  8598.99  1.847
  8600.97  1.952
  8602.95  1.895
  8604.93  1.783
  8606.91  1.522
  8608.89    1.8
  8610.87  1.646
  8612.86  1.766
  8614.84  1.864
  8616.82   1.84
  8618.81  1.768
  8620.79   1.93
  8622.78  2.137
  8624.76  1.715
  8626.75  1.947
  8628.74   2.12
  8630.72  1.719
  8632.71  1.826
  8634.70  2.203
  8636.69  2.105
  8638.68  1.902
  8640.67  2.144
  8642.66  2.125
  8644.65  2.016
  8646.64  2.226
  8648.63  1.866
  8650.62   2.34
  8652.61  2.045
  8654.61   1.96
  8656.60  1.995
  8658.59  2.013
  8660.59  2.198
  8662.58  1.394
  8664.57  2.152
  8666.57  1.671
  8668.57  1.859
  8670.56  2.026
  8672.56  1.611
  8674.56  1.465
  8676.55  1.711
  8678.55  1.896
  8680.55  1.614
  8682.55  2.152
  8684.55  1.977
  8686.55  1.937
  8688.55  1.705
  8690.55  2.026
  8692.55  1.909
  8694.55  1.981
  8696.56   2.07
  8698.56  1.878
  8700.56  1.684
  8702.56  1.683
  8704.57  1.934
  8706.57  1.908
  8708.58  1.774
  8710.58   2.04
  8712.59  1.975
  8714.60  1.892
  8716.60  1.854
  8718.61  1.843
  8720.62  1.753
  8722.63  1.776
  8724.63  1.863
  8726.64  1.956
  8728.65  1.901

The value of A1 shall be 1.4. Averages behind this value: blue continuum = 1.93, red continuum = 1.88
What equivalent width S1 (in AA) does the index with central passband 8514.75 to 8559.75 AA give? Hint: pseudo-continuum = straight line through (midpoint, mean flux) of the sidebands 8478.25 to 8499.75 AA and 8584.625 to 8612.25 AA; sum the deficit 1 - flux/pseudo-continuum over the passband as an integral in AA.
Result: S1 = 2.98 AA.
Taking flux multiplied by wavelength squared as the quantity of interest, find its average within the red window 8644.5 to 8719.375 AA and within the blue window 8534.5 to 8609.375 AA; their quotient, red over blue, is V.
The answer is 1.08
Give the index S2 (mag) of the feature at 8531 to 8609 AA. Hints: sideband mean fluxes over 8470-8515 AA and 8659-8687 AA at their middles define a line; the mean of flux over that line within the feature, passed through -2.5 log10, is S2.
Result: 0.05 mag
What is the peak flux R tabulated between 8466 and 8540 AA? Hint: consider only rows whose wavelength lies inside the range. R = 2.608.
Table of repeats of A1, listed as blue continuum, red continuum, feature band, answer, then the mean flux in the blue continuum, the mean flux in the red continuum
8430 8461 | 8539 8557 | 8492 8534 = -1.0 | 1.97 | 1.71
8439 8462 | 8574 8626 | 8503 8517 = 0.2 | 1.95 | 1.85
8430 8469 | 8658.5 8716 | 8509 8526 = 1.8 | 1.95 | 1.86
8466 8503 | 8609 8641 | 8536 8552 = 1.5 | 1.93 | 1.91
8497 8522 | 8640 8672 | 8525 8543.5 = 0.8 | 1.86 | 2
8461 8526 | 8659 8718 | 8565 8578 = 0.2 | 1.89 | 1.86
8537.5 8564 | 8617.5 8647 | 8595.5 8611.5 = 0.9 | 1.72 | 1.99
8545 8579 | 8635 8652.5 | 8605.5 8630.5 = 2.0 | 1.77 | 2.09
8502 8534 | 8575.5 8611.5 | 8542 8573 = 1.5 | 1.82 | 1.84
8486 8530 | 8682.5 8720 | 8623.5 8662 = -2.8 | 1.84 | 1.9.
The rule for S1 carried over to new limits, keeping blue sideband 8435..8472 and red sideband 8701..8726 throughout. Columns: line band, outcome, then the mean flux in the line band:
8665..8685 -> 0.73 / 1.8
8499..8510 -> -0.24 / 1.98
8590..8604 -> 0.24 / 1.87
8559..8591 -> 1.09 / 1.85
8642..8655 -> -1.42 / 2.09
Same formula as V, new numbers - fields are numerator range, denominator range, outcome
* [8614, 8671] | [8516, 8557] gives 1.16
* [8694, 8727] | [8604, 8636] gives 1.03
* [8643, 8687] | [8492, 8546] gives 1.08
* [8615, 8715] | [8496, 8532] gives 1.08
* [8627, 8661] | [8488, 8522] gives 1.13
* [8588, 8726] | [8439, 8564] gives 1.05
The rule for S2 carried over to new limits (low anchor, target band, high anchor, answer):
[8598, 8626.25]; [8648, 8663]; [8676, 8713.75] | -0.08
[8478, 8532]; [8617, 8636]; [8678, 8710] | -0.03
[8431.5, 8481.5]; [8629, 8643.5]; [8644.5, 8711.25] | -0.05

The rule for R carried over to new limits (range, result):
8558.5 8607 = 2.042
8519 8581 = 1.994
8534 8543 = 1.92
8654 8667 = 2.198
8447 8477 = 2.349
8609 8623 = 2.137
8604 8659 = 2.34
